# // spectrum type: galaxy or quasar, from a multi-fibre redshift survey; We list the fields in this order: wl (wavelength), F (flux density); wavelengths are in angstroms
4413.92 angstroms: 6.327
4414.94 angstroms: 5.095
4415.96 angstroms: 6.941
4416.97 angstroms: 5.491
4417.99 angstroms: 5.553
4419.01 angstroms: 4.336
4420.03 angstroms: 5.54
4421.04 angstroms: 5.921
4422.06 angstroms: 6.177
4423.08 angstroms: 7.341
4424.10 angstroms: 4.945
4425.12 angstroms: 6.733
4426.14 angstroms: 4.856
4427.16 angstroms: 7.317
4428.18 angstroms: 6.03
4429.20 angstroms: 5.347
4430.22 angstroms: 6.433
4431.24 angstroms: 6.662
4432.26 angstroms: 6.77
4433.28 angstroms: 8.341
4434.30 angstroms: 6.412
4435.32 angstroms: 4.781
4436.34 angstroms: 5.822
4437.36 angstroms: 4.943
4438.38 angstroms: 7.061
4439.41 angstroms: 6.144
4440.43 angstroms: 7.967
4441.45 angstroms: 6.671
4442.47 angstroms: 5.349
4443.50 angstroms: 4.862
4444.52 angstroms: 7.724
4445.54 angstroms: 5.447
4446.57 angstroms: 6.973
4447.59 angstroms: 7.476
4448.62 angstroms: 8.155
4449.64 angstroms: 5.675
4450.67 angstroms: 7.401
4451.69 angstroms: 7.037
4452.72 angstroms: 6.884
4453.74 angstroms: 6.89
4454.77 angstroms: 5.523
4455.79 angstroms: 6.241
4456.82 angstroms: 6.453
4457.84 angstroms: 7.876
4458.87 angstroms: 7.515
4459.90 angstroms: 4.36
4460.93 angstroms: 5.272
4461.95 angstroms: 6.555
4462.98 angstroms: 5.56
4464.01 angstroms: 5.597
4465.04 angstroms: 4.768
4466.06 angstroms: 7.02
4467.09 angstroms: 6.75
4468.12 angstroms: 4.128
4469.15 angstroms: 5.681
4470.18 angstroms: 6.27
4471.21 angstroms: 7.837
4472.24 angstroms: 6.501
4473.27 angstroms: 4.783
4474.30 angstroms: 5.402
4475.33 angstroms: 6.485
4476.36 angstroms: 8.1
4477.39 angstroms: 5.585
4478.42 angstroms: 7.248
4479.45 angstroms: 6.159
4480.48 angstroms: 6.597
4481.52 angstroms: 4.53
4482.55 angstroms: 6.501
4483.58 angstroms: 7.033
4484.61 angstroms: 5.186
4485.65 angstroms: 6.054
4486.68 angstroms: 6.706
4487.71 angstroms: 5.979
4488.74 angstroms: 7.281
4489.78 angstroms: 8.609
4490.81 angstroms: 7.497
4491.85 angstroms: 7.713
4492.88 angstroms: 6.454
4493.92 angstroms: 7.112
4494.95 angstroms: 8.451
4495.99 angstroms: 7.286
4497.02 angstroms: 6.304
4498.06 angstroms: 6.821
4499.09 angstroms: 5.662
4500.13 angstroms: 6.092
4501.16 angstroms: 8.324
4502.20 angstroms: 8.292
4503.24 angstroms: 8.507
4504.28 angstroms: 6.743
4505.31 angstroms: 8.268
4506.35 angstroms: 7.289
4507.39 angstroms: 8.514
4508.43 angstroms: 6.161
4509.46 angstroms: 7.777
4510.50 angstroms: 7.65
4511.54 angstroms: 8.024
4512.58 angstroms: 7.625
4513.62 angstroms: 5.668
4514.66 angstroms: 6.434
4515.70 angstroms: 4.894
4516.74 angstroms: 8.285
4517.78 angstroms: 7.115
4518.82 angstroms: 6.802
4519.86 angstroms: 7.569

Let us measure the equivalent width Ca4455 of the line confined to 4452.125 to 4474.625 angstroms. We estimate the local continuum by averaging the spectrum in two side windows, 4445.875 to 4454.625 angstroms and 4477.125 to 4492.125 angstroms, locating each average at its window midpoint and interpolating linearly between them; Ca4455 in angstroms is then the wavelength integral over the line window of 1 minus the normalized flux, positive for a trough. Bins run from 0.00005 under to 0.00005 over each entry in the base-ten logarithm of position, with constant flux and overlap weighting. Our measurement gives 2.4 angstroms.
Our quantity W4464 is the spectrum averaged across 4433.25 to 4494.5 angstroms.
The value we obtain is 6.4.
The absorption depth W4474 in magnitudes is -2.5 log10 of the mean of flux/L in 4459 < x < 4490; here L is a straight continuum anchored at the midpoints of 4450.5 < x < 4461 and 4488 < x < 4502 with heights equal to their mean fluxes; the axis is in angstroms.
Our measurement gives 0.12 mag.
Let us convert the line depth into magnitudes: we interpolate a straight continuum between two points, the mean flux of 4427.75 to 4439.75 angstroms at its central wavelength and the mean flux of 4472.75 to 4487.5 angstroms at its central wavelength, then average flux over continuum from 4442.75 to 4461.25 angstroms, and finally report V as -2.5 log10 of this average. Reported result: -0.056 mag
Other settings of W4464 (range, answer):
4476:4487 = 6.3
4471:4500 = 6.62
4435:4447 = 6.16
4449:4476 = 6.19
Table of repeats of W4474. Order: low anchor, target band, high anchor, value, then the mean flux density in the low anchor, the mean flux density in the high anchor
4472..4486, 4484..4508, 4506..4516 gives -0.09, 6.15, 7.04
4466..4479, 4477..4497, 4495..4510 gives 0.01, 6.26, 7.33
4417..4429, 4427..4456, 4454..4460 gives -0.05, 5.85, 6.48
